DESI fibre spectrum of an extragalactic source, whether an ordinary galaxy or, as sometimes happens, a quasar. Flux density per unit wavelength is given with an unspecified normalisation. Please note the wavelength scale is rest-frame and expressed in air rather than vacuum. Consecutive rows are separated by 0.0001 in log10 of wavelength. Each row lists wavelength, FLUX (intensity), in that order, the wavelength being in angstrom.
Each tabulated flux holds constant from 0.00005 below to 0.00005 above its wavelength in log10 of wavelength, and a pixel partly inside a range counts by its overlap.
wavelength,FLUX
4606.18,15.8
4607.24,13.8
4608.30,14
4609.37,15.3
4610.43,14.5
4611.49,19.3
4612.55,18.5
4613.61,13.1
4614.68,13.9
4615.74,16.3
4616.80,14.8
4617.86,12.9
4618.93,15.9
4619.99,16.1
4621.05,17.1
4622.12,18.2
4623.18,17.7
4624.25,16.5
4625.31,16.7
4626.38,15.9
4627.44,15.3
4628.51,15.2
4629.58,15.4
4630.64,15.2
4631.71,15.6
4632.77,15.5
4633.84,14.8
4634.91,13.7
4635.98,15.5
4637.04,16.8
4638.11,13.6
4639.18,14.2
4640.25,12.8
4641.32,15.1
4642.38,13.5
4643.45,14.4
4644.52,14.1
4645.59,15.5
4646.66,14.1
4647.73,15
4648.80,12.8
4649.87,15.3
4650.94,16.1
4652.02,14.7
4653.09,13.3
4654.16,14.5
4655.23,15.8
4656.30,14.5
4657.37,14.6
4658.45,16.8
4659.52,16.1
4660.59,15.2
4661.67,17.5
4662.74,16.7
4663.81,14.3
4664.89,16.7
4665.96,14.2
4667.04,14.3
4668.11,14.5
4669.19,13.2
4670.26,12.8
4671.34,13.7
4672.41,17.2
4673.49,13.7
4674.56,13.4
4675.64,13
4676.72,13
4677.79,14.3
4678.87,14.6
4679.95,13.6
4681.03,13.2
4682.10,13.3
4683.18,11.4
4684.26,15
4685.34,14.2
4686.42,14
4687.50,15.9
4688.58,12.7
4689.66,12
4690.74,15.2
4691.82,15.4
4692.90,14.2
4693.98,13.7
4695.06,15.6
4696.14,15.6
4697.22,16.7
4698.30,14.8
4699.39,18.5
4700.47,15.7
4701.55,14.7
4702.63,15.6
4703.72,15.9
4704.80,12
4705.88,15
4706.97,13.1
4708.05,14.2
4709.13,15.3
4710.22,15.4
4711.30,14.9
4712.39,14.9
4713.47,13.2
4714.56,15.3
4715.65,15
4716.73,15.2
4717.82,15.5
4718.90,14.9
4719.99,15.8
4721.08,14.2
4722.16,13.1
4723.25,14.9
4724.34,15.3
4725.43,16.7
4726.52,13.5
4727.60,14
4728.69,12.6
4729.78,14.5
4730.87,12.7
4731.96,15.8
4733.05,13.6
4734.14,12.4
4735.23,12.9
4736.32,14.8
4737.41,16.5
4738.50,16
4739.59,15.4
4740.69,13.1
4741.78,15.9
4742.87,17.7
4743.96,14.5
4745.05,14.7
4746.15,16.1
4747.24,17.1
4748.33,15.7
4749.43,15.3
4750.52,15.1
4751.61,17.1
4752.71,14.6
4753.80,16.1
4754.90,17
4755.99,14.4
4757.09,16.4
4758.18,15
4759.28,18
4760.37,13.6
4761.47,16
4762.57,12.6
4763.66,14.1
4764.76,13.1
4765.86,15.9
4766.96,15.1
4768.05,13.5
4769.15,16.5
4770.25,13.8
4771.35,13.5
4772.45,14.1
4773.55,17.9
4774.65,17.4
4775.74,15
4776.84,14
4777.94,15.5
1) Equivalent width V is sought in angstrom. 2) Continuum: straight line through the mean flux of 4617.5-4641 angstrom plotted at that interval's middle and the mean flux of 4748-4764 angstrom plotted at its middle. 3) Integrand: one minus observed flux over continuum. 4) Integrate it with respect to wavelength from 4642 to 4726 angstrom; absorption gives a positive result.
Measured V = 4.3 angstrom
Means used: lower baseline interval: 15.5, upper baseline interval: 15.4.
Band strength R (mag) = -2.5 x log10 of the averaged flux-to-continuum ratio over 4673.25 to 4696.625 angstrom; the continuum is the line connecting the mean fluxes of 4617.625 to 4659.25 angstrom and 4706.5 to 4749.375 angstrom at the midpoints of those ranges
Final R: 0.08 mag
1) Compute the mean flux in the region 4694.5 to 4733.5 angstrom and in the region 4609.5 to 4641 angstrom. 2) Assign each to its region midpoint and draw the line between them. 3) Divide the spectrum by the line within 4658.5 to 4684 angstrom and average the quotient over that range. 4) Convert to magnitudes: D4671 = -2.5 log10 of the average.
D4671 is 0.06 mag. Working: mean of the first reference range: 15.5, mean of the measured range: 14.4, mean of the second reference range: 14.8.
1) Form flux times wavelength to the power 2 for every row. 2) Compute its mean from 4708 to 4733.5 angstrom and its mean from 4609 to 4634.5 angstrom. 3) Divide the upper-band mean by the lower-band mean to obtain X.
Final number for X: 1.0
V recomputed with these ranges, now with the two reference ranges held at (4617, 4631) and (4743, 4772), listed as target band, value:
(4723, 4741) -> 1.1 angstrom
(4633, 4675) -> 2.8 angstrom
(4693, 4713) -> 0.6 angstrom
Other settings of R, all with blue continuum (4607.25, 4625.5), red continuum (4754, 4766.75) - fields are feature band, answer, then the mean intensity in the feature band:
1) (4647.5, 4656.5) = 0.072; 14.7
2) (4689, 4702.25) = 0.020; 15.2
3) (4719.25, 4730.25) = 0.061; 14.5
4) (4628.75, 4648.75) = 0.076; 14.7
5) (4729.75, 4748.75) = 0.018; 15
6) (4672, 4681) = 0.114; 14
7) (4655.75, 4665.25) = -0.012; 15.8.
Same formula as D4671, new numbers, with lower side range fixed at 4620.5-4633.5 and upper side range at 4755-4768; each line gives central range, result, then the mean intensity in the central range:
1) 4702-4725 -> 0.05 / 14.7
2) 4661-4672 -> 0.07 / 14.8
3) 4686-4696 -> 0.09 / 14.4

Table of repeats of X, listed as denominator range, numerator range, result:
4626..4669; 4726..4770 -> 1.04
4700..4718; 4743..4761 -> 1.09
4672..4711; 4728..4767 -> 1.06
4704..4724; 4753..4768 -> 1.06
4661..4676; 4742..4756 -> 1.12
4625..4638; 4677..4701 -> 0.97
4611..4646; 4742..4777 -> 1.05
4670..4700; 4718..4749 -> 1.06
